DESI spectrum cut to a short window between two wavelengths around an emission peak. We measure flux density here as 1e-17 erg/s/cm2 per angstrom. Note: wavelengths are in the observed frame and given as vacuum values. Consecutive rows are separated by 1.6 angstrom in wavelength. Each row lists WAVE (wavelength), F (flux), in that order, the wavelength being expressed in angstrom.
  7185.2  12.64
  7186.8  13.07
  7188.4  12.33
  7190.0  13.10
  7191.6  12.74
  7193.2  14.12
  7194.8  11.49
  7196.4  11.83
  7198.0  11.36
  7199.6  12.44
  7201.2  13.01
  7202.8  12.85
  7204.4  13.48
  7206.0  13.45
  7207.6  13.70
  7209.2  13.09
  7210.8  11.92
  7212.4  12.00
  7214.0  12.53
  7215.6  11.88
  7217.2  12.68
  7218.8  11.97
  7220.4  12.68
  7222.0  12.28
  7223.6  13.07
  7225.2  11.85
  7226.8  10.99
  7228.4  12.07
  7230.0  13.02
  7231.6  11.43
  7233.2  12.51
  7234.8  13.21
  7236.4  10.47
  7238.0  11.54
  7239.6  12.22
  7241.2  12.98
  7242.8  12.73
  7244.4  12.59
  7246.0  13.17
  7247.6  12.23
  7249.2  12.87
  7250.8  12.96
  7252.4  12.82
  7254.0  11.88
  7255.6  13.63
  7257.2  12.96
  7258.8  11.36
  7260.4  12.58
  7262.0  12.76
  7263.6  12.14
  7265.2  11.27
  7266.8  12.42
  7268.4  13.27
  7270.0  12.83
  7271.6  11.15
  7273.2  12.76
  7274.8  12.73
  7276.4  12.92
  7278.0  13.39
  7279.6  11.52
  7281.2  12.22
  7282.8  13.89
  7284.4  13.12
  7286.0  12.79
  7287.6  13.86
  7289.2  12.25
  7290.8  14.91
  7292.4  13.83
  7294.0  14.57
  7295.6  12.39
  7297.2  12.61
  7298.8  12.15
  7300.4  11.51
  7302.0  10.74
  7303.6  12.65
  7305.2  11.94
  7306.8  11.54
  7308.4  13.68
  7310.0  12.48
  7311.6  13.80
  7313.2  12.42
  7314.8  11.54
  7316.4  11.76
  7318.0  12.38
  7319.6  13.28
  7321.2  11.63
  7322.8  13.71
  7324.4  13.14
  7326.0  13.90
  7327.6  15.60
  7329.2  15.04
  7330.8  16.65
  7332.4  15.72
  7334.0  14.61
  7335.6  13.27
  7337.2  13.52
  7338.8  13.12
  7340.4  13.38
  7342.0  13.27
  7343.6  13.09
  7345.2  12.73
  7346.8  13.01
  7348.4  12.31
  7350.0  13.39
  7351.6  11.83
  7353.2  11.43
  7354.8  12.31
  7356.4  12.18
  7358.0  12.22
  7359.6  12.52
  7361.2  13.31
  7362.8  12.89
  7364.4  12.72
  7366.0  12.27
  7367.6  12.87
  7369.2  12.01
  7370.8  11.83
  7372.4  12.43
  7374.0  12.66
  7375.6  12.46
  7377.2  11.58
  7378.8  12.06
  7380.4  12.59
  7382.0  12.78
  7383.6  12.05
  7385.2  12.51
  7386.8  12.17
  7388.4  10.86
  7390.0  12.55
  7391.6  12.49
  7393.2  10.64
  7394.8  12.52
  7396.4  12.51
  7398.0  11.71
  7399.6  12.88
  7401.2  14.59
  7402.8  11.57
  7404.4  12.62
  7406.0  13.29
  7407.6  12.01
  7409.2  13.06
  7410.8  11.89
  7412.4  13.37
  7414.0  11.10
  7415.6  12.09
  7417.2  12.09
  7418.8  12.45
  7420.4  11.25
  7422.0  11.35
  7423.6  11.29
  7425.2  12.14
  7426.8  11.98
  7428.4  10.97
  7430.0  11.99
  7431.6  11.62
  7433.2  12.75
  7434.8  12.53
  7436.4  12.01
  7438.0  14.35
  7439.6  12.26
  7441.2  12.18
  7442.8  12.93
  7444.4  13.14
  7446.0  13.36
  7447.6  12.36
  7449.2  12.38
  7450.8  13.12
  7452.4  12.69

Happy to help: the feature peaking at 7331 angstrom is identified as [N II]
